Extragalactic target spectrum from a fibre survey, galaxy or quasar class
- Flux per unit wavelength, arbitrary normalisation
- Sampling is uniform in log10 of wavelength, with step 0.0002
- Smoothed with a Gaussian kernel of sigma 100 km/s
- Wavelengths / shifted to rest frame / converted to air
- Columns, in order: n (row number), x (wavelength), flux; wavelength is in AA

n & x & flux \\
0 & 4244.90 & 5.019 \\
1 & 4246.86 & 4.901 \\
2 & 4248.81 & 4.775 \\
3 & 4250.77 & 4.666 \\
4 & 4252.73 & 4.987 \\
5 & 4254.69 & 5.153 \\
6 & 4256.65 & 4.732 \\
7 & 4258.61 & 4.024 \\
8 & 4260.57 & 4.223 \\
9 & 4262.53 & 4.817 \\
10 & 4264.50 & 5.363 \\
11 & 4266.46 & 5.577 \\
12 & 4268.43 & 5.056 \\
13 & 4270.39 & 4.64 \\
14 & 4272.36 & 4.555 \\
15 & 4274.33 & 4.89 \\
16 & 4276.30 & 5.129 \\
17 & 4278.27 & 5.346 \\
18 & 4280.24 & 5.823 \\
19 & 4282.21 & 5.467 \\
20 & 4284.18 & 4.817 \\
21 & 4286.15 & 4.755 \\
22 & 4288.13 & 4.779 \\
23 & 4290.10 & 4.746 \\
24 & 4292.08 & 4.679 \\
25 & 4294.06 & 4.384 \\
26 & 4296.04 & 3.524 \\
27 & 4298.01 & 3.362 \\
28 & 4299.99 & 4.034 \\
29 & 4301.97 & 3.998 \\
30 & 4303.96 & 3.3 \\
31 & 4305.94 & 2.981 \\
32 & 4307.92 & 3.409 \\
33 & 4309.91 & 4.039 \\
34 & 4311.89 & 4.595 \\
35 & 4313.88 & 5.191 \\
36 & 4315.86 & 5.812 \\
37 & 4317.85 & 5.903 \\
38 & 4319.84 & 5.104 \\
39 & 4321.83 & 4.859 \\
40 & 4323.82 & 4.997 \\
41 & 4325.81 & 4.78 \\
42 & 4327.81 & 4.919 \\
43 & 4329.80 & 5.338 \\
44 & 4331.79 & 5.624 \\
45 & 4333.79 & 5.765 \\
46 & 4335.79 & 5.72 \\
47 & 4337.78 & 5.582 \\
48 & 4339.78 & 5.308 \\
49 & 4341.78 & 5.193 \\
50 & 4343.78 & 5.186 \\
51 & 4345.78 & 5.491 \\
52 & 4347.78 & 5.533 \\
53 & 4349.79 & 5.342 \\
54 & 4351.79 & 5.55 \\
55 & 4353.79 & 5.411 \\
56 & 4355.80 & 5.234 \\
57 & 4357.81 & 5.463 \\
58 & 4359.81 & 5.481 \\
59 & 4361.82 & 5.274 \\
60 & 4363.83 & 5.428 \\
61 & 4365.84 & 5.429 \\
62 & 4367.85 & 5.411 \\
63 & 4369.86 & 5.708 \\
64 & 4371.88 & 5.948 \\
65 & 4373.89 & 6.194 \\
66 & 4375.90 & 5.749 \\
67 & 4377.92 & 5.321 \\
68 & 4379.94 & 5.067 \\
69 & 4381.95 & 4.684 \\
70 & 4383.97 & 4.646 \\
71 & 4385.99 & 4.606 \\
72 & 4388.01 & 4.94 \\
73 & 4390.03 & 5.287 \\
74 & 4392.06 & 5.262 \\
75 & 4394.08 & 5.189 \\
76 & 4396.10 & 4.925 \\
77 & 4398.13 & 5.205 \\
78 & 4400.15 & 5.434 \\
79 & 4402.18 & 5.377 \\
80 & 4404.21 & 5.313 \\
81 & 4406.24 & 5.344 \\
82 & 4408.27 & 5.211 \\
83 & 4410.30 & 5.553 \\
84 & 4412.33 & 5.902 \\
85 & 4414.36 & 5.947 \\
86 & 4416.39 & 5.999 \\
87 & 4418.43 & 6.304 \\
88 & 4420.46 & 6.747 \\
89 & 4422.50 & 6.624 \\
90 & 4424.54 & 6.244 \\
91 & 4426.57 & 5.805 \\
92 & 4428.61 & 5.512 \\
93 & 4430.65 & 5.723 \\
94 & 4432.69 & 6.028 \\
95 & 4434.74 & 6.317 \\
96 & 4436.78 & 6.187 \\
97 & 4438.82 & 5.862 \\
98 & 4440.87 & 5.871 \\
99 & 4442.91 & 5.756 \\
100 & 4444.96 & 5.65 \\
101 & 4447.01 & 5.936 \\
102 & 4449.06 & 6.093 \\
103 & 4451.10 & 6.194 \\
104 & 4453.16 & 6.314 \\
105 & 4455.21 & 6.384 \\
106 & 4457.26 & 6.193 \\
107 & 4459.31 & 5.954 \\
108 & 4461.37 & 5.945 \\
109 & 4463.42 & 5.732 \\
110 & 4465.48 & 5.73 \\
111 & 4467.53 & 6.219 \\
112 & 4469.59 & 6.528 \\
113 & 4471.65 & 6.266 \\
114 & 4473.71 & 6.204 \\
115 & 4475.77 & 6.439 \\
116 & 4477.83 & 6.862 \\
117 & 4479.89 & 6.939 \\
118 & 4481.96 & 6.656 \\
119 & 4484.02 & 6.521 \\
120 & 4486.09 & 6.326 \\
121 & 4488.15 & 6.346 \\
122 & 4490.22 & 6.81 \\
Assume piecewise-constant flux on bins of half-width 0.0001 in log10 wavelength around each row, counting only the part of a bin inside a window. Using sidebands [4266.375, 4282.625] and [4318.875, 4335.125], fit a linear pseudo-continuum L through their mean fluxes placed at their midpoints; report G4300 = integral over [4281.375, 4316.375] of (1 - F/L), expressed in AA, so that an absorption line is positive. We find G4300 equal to 5.8 AA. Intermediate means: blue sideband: 5.13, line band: 4.3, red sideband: 5.18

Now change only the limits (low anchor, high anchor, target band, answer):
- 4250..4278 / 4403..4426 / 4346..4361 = 0.16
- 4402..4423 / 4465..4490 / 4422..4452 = 0.48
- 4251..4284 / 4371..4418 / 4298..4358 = 2.42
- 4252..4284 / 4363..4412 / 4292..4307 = 3.97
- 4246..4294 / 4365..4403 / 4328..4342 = -1.01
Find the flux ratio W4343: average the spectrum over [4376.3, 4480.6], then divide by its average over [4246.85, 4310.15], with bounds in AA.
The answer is 1.3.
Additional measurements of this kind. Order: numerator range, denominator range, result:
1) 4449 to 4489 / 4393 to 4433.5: 1.10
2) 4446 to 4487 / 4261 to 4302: 1.32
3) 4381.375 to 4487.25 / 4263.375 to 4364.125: 1.19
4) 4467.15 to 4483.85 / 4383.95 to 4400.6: 1.29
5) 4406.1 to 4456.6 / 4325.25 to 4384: 1.11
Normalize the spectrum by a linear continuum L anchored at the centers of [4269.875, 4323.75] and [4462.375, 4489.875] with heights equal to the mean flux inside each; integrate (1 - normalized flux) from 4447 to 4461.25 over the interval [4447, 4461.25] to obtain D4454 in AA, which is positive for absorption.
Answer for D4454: 0.01 AA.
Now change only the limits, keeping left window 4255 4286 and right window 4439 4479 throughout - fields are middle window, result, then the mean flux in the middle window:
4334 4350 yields -0.1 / 5.44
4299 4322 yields 3.5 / 4.42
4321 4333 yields 0.5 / 5.1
